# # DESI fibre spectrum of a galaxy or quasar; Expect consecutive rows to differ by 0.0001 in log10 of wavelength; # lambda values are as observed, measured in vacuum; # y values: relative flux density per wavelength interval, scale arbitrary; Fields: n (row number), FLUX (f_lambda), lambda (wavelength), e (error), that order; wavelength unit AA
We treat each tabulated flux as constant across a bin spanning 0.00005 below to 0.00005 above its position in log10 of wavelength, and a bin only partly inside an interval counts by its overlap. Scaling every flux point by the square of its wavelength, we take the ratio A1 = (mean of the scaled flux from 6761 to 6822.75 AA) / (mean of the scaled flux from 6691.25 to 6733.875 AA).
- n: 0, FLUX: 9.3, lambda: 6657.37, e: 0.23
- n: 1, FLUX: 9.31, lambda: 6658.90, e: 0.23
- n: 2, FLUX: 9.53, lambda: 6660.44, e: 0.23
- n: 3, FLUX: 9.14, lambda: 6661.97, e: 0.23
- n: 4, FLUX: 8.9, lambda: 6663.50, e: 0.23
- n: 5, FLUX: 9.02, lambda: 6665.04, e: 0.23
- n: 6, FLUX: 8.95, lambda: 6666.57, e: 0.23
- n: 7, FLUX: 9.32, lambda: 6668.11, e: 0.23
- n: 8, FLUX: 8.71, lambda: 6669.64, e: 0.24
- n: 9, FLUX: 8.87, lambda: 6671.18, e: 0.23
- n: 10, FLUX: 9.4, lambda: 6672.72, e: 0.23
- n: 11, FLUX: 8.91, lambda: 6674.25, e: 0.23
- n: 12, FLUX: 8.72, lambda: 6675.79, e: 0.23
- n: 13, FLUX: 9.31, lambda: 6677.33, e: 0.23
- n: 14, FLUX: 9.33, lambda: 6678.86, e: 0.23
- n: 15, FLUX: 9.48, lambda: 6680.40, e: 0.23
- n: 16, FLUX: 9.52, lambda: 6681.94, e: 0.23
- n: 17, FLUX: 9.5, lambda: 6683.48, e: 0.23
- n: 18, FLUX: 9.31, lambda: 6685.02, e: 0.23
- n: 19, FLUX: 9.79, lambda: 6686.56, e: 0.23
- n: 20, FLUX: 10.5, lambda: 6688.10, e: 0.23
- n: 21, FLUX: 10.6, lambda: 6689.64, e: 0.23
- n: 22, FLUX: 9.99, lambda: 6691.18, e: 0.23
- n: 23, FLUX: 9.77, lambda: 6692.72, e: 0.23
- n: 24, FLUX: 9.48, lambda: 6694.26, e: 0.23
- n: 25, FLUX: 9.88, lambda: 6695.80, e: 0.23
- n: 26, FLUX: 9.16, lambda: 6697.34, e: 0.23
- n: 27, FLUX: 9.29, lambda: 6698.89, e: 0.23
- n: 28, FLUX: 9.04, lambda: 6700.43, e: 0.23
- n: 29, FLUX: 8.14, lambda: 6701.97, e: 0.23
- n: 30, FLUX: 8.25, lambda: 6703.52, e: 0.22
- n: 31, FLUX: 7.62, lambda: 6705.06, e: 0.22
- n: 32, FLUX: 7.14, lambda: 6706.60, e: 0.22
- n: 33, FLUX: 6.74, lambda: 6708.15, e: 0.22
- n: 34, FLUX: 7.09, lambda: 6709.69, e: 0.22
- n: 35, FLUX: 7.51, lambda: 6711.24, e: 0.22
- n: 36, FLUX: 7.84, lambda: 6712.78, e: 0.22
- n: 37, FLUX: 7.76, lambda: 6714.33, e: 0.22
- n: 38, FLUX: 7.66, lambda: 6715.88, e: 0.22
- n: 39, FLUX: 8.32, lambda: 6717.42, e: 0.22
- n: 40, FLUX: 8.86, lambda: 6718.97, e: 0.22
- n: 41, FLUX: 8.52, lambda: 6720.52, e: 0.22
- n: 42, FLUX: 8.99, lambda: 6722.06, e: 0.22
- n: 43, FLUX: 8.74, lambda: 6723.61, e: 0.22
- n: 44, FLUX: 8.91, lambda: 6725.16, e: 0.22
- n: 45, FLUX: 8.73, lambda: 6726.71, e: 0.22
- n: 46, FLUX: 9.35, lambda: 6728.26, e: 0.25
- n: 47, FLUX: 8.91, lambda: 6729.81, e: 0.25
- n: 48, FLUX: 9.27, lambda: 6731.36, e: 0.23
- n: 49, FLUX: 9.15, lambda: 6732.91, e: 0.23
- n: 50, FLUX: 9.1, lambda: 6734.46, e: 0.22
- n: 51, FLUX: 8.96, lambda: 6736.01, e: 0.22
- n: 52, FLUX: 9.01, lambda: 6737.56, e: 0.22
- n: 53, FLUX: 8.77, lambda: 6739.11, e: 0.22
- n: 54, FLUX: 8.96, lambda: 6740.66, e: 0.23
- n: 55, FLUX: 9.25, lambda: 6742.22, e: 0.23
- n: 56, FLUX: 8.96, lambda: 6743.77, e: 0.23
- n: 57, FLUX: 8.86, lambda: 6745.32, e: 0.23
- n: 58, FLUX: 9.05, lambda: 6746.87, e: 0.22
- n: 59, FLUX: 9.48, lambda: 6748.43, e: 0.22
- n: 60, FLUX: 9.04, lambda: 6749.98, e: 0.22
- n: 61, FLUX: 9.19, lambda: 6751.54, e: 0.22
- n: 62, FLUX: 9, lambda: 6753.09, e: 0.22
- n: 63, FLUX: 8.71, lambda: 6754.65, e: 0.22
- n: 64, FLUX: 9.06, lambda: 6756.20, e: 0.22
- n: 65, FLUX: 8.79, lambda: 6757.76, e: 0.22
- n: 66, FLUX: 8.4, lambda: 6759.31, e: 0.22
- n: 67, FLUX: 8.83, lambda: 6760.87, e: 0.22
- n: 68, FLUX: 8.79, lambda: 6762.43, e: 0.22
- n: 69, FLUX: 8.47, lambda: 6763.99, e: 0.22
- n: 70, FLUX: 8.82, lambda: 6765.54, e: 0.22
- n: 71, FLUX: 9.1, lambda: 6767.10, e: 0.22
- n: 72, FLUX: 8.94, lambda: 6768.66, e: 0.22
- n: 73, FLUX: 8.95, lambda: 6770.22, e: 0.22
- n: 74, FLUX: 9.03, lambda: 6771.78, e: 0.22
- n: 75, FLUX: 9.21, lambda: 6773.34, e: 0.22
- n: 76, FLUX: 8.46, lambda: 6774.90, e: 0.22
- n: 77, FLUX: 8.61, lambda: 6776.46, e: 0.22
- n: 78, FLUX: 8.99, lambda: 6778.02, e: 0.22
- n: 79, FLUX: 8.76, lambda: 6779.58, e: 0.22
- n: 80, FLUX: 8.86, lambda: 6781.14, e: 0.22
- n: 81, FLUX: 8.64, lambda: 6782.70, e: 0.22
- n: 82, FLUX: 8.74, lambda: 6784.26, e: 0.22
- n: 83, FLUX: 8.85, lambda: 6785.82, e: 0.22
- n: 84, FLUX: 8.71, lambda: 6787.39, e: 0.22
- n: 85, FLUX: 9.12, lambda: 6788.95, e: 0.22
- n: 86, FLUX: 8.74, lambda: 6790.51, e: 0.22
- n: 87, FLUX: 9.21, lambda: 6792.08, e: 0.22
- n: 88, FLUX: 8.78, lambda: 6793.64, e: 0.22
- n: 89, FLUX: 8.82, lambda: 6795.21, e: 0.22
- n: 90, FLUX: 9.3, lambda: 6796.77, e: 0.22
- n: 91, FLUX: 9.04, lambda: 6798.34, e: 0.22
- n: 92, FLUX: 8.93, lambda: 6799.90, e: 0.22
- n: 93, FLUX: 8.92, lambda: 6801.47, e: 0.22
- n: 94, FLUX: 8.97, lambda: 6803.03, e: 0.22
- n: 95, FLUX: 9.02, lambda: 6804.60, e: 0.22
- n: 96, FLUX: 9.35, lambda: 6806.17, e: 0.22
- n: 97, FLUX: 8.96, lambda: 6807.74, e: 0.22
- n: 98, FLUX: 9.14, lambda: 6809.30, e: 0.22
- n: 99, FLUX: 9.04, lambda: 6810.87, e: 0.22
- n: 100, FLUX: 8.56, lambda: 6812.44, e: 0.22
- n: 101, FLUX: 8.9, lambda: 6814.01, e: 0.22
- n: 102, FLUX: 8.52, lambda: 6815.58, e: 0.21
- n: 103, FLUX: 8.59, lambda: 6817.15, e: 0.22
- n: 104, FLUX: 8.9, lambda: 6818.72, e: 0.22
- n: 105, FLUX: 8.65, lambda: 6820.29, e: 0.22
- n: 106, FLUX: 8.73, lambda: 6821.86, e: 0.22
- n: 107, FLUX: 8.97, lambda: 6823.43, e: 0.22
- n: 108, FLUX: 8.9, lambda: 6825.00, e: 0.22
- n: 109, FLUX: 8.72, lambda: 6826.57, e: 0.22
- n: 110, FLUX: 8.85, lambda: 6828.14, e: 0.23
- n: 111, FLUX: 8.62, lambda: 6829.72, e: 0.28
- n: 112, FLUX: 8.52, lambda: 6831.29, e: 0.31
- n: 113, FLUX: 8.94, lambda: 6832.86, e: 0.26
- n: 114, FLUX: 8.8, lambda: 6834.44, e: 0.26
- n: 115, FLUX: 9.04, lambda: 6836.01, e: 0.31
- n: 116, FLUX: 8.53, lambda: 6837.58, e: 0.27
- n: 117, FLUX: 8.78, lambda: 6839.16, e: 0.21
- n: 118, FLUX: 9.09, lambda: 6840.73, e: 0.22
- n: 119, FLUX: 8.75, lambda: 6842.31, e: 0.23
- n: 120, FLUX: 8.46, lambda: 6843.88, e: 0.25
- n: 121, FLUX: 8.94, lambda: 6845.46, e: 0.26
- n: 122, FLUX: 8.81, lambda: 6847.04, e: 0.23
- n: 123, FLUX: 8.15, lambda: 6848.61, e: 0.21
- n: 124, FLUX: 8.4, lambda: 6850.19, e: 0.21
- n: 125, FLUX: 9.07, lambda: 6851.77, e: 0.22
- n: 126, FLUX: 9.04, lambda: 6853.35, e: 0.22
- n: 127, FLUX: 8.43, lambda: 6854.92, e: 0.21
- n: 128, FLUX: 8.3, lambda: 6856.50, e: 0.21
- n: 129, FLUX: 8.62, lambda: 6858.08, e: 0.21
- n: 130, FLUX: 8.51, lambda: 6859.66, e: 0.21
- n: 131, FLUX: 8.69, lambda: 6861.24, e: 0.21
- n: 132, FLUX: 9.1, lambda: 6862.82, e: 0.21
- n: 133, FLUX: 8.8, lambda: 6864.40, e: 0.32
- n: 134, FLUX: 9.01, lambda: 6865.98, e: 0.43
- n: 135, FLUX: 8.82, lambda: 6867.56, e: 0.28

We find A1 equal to 1.1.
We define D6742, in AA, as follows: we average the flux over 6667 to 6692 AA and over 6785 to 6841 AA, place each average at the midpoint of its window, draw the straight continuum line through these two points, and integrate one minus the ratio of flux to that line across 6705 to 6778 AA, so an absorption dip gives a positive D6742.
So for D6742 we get 4.01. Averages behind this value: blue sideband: 9.45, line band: 8.67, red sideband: 8.87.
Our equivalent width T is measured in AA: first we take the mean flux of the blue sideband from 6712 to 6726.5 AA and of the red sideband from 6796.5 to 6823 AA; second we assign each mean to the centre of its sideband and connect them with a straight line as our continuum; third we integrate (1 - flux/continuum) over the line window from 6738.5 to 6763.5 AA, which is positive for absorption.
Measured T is -1.0 AA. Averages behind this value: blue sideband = 8.41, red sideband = 8.91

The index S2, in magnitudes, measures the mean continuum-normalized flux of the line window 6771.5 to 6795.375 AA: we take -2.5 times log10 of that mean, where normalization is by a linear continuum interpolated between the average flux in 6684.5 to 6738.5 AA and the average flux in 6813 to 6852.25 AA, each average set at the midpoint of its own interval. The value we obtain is -0.011 mag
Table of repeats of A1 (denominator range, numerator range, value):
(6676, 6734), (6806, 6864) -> 1.03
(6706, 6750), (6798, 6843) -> 1.06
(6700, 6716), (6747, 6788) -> 1.17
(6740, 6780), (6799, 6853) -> 1.01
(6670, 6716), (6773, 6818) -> 1.03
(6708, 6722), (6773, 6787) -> 1.13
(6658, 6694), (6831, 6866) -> 0.98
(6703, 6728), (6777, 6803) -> 1.13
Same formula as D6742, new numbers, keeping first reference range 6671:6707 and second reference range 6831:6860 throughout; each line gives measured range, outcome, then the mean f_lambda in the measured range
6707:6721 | 2.1 AA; 7.77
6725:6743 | 0.1 AA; 9.03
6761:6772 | 0.1 AA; 8.86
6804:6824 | -0.1 AA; 8.87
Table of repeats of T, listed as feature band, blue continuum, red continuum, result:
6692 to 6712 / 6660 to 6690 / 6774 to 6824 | 1.8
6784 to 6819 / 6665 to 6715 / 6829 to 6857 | -0.6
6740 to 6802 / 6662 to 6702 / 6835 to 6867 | 0.8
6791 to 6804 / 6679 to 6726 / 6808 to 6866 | -0.3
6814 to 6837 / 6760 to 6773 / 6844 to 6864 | -0.1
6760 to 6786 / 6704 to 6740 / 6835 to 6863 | -0.9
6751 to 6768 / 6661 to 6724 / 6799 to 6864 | 0.0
